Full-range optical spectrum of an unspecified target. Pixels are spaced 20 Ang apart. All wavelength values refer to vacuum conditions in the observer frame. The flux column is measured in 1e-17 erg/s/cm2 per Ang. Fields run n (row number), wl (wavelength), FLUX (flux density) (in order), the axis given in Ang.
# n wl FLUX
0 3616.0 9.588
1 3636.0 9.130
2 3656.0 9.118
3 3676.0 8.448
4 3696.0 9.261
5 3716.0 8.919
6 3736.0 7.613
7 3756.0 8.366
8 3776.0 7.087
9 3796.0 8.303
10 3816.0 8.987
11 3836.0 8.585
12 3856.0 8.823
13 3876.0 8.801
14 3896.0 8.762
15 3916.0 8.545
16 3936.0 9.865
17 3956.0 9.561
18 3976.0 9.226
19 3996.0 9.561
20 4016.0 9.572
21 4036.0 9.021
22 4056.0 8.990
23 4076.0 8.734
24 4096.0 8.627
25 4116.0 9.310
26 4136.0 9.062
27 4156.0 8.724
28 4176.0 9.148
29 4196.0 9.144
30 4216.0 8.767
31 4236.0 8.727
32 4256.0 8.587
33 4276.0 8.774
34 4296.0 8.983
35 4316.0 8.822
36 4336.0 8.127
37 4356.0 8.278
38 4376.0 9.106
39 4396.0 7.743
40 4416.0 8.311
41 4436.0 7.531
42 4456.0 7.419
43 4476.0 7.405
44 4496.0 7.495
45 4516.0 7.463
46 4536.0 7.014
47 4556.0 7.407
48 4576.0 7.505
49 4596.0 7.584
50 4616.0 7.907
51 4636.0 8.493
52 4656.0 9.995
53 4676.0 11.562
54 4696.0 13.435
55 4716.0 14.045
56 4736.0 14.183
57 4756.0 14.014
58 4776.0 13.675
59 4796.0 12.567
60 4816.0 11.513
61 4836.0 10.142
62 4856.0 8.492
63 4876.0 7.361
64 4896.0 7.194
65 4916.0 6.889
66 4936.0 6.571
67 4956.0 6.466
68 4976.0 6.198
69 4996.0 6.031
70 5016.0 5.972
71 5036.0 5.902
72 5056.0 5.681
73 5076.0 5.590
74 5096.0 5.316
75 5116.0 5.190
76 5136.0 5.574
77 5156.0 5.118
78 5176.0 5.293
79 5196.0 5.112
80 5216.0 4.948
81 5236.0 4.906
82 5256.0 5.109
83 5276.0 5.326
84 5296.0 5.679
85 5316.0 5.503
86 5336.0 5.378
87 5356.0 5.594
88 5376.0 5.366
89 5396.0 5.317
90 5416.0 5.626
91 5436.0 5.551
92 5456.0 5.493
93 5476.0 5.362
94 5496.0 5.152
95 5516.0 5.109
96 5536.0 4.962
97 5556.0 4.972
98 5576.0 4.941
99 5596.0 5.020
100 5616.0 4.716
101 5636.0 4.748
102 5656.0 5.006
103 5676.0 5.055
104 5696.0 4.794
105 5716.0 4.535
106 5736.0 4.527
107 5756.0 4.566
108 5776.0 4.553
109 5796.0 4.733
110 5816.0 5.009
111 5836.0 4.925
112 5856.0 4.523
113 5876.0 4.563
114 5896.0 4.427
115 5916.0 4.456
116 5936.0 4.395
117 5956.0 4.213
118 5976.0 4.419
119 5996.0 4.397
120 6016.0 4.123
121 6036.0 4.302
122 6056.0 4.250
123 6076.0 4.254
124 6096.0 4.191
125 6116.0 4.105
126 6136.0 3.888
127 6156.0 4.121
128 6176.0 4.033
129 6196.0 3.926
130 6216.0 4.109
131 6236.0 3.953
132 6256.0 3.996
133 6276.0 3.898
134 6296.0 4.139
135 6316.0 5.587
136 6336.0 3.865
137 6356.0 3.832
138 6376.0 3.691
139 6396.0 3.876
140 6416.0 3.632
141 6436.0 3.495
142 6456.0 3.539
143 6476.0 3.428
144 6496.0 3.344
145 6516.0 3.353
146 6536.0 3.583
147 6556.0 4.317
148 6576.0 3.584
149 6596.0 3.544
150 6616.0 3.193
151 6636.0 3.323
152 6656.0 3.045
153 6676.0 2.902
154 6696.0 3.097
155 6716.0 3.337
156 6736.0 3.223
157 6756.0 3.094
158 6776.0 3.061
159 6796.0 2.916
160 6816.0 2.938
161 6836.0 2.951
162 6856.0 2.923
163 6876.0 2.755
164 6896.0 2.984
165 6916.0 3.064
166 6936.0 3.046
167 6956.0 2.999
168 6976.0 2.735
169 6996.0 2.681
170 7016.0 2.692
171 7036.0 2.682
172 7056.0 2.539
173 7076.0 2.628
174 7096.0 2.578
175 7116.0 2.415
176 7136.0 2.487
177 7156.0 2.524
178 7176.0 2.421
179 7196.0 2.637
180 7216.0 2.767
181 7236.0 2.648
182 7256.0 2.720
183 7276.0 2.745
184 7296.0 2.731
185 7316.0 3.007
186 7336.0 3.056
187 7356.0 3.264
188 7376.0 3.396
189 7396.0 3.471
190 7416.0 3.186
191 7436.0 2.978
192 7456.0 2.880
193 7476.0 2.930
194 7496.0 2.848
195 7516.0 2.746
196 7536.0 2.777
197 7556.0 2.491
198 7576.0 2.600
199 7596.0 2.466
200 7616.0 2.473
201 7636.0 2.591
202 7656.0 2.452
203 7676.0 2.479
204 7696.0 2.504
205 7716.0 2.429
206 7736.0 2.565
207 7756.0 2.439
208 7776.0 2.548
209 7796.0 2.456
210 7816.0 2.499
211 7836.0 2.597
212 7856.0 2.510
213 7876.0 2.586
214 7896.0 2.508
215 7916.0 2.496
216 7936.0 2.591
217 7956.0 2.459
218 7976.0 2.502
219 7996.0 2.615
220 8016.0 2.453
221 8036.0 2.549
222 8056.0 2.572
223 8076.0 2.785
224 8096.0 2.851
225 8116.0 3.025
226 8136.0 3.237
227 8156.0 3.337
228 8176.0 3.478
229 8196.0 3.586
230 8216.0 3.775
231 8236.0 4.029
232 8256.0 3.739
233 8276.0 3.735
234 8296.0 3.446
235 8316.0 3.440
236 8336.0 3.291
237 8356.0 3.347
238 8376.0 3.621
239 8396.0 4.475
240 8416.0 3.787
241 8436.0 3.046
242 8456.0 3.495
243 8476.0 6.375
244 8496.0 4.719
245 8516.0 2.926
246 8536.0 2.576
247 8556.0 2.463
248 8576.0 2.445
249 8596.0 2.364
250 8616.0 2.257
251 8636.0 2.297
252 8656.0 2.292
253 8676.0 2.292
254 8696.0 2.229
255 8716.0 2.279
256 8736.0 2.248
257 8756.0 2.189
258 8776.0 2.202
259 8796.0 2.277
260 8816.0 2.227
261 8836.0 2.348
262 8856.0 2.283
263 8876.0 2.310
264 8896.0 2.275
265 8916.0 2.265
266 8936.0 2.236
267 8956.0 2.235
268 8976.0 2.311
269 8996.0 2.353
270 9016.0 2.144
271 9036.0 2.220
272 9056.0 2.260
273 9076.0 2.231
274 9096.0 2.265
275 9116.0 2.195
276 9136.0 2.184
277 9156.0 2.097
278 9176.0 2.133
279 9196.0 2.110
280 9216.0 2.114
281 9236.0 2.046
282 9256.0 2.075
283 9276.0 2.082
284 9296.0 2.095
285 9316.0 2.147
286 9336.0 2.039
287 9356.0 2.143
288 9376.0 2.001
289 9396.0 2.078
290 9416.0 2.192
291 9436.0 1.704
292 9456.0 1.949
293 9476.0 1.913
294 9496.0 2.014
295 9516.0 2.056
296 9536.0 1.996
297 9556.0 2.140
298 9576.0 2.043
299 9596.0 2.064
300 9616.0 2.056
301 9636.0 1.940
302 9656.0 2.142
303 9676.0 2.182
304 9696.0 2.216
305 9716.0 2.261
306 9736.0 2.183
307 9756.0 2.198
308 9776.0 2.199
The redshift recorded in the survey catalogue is 0.694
